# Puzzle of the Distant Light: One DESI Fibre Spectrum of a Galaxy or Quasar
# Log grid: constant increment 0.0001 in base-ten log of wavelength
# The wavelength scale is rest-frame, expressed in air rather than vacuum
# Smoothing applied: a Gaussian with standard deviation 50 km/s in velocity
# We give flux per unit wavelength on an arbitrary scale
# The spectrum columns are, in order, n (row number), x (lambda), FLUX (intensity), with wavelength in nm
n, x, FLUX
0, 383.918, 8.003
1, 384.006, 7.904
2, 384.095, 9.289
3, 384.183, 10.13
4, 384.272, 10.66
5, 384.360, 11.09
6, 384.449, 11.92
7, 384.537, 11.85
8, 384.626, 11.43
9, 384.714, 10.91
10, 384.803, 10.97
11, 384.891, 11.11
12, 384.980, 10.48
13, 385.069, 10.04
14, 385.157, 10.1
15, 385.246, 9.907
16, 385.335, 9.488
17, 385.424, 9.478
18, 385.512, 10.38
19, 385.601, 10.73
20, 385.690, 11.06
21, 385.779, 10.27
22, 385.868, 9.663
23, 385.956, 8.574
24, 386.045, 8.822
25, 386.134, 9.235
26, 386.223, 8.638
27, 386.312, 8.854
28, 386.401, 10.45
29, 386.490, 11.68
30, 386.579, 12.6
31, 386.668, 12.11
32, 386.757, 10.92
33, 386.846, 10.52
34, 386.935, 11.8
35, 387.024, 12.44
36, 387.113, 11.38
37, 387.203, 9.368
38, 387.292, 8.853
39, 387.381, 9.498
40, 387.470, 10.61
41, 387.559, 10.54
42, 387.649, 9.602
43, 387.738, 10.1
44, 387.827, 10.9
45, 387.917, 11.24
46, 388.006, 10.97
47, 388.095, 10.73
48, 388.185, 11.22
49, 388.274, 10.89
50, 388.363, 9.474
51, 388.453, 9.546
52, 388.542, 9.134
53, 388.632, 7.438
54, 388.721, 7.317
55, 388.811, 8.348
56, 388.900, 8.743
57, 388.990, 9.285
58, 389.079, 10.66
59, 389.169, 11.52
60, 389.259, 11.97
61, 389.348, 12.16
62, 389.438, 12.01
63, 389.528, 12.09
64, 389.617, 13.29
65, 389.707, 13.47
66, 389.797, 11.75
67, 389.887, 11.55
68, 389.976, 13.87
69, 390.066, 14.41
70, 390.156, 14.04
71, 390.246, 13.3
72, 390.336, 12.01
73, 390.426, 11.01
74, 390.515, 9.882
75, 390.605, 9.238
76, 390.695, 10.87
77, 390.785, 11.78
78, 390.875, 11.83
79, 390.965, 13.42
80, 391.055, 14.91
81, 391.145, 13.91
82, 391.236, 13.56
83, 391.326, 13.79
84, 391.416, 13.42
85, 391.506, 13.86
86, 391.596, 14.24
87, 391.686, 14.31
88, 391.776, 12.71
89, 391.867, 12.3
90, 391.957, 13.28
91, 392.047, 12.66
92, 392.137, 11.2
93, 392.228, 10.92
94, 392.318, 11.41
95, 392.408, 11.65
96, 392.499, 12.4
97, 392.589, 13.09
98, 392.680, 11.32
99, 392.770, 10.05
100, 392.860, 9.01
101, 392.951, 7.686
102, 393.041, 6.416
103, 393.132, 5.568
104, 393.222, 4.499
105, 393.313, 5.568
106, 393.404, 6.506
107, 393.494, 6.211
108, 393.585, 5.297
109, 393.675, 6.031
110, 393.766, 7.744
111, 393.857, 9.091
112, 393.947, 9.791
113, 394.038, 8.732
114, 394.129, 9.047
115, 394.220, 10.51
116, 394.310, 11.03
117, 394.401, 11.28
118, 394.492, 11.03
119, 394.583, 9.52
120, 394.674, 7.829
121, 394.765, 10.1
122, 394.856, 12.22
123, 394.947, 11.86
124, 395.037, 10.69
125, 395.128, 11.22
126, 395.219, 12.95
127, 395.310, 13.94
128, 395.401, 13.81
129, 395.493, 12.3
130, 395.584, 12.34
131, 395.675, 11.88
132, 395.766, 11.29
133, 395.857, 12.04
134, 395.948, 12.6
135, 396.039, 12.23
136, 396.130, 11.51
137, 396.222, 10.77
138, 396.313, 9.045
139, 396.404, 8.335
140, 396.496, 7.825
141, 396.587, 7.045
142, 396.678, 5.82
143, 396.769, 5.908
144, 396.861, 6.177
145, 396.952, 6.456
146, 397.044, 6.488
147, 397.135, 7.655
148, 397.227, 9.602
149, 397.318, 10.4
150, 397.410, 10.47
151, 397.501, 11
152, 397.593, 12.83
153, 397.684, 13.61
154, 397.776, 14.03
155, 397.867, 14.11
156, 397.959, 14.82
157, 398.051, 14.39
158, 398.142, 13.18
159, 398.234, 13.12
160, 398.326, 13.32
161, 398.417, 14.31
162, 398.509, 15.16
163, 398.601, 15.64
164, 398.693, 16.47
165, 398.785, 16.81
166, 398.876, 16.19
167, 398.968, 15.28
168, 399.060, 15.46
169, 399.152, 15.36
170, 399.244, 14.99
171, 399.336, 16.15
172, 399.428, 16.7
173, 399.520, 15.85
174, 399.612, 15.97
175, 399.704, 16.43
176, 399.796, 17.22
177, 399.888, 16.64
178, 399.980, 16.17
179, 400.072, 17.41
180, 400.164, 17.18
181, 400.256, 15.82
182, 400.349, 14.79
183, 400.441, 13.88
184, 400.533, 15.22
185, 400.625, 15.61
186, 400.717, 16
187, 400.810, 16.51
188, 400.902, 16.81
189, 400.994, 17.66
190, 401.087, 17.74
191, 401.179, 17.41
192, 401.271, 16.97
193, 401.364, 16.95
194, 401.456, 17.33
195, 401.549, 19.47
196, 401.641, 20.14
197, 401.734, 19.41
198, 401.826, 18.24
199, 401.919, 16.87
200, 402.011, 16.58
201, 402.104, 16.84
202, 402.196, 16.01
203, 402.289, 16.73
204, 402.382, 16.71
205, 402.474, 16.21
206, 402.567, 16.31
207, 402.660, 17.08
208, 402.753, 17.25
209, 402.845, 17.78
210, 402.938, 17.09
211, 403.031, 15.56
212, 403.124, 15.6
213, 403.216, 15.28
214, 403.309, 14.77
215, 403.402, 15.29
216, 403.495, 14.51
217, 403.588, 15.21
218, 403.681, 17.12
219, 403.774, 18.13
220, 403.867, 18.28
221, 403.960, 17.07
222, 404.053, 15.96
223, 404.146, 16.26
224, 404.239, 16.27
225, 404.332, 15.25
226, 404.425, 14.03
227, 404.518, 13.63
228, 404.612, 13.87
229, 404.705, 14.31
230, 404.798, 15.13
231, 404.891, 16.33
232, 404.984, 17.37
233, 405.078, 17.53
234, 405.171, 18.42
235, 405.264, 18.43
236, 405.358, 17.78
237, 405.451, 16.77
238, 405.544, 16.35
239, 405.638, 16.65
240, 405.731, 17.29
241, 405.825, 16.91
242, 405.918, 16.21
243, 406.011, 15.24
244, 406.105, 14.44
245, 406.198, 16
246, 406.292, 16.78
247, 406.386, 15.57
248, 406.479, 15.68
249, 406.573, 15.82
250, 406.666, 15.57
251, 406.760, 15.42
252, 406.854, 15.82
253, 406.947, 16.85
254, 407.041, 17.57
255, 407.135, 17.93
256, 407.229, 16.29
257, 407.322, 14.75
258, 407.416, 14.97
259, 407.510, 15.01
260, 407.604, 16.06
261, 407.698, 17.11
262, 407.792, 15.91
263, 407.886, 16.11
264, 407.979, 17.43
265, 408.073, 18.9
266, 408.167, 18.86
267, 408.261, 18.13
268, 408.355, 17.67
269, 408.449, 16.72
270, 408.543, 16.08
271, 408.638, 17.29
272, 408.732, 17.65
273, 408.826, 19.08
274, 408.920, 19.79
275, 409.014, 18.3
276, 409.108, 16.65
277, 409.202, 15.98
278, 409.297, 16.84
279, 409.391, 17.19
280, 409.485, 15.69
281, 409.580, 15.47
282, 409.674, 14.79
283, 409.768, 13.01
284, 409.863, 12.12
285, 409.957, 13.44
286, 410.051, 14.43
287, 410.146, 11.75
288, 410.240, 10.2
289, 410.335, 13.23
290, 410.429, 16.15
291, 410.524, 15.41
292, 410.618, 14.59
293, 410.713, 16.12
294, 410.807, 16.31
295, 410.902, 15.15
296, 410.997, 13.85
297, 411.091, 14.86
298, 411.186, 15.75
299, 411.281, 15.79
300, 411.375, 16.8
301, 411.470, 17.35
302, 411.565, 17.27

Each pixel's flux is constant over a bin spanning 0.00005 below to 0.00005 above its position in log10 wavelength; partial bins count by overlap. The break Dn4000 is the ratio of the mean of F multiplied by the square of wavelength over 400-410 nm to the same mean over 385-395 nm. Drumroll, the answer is 1.7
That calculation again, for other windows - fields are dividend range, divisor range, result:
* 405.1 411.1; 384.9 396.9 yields 1.66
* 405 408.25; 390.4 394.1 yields 1.70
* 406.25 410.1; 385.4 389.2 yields 1.79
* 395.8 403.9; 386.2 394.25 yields 1.43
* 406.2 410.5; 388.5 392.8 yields 1.47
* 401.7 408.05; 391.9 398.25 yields 1.68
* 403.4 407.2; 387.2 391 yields 1.61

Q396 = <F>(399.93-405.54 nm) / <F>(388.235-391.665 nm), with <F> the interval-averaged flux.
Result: 1.41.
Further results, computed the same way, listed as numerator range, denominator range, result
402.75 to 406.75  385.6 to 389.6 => 1.56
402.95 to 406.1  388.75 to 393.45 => 1.42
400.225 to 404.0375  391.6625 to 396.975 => 1.68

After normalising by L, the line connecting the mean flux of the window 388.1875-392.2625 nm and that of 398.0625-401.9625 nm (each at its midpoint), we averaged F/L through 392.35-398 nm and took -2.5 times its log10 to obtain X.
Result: 0.38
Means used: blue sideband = 11.8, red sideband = 16.3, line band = 9.88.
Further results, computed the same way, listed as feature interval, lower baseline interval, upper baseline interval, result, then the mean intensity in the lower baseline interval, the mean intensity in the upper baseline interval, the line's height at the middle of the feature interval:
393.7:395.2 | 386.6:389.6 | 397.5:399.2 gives 0.275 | 10.5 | 14.6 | 13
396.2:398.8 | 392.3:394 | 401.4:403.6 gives 0.118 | 8.34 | 16.8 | 12.3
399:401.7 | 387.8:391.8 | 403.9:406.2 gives -0.122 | 11.7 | 16.2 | 14.8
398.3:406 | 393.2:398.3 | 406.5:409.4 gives -0.204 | 10.1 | 16.9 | 13.7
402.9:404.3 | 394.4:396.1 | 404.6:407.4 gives -0.060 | 11.6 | 16.3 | 15.3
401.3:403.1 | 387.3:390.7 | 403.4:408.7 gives -0.143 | 10.9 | 16.4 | 15.1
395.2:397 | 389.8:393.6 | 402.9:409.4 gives 0.247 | 11.2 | 16.5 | 12.8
